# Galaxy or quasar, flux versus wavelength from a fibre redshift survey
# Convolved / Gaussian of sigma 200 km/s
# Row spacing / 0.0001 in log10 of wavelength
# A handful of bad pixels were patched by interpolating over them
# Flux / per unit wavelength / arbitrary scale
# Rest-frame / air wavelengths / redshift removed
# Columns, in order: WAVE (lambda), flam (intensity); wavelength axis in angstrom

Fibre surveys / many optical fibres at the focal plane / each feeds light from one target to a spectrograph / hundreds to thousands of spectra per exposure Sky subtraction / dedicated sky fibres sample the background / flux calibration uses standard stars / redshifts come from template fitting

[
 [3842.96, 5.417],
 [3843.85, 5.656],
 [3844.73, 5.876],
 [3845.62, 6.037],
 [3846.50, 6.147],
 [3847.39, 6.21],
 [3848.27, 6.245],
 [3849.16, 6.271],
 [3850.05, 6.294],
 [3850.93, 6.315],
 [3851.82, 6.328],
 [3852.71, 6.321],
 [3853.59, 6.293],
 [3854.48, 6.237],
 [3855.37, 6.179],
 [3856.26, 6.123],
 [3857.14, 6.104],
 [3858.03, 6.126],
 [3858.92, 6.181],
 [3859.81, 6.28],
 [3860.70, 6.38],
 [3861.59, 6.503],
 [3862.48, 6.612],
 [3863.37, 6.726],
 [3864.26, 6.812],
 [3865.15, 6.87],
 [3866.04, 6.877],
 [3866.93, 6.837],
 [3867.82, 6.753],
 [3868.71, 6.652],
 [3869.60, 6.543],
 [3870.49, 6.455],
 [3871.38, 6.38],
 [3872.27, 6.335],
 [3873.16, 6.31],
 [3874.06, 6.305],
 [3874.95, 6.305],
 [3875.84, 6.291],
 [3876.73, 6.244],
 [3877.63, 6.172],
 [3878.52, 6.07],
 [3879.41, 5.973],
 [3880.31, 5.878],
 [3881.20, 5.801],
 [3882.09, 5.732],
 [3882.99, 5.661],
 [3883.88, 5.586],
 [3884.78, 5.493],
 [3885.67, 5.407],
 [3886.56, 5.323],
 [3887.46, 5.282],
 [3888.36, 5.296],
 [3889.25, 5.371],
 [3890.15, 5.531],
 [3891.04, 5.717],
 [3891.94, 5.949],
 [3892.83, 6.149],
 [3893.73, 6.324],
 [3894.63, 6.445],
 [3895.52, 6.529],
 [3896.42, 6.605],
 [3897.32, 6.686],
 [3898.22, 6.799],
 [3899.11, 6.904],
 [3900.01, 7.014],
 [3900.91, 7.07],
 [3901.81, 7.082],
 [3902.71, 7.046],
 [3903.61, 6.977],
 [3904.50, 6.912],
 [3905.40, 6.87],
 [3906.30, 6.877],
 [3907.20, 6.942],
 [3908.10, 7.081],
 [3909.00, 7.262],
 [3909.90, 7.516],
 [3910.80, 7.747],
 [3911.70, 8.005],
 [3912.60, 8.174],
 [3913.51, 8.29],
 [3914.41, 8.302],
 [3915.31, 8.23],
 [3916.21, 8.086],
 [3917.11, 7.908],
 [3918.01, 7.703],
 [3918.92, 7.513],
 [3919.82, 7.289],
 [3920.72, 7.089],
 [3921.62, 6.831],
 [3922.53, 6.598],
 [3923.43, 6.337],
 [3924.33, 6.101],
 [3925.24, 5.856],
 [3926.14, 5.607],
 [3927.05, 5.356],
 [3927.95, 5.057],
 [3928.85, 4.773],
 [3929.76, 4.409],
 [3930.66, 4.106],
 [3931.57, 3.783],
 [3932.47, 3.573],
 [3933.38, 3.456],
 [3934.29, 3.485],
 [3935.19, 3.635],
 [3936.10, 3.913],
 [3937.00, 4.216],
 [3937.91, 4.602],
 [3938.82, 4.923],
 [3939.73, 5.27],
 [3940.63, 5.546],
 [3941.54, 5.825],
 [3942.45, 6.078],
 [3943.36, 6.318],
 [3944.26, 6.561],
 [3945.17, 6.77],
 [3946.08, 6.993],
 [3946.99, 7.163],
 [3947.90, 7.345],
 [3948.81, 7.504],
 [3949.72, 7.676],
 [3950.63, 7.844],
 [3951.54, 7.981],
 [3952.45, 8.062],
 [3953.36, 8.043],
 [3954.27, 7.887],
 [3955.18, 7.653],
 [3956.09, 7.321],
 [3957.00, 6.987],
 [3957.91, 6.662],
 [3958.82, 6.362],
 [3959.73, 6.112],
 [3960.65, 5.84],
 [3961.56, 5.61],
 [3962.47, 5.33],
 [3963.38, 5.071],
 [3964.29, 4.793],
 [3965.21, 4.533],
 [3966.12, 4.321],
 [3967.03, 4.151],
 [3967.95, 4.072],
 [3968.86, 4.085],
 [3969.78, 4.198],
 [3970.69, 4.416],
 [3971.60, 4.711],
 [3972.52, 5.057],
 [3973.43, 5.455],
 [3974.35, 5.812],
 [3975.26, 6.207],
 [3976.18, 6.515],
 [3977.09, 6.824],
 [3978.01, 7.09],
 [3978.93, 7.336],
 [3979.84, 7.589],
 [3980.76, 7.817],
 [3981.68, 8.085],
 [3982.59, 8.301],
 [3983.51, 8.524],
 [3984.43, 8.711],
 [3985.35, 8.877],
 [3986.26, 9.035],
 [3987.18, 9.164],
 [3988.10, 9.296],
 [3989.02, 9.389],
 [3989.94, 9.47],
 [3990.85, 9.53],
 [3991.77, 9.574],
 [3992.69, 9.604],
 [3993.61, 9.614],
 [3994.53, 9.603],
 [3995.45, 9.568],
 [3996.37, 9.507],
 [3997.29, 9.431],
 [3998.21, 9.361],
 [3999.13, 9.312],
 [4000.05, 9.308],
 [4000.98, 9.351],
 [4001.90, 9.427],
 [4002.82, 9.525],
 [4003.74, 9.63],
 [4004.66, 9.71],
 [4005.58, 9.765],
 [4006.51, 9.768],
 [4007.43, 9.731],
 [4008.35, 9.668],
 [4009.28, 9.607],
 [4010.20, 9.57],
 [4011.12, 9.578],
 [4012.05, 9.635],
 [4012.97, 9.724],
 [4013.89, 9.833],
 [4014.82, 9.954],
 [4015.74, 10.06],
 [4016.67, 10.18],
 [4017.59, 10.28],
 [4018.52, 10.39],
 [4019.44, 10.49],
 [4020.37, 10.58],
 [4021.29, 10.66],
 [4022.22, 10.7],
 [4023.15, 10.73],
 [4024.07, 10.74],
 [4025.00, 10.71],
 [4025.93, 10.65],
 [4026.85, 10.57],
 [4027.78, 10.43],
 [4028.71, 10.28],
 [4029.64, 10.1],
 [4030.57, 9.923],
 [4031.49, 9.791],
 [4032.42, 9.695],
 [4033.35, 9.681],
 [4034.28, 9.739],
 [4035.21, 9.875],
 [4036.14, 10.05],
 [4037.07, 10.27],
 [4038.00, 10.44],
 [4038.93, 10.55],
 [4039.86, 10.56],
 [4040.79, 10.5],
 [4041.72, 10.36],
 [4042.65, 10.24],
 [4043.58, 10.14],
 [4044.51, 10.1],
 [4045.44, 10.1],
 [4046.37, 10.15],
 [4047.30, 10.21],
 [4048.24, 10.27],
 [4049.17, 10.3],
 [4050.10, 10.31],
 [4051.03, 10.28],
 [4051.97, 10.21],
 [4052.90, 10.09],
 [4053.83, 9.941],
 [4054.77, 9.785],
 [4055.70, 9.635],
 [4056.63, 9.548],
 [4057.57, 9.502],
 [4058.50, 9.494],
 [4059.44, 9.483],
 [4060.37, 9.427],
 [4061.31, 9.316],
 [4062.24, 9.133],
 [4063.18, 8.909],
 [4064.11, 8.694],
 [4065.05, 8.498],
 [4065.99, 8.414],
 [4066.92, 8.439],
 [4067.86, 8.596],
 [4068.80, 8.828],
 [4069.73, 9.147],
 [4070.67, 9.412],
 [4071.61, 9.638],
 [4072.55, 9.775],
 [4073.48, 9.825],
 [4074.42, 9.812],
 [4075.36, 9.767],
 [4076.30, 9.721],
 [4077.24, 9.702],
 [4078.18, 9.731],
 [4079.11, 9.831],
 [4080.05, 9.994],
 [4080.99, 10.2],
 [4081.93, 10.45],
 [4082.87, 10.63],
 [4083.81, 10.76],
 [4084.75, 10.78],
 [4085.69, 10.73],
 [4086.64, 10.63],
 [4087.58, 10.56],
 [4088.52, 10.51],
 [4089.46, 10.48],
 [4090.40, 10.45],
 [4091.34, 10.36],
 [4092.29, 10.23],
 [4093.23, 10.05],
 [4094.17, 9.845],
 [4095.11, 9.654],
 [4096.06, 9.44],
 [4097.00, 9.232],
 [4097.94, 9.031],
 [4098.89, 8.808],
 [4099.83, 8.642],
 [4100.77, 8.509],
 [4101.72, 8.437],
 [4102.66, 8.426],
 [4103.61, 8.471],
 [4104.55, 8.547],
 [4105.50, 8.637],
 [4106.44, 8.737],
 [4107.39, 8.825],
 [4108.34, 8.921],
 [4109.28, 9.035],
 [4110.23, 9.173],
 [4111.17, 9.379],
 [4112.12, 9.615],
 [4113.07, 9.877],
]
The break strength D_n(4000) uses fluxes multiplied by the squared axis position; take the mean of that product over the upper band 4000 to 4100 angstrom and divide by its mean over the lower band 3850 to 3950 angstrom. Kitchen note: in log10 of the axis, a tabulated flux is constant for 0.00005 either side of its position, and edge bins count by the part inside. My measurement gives 1.70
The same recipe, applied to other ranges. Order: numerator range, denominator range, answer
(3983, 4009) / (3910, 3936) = 1.58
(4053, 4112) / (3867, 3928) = 1.58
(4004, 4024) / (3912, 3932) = 1.61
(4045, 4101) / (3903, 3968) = 1.66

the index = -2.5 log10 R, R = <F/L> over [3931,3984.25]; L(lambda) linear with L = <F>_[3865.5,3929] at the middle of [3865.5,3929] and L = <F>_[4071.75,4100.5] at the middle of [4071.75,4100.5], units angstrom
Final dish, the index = 0.27 mag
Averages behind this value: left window 6.55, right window 9.98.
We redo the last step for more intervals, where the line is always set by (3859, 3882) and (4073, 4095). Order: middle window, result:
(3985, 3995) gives -0.104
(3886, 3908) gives 0.077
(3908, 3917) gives -0.108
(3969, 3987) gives 0.212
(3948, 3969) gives 0.251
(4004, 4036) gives -0.114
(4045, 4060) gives -0.034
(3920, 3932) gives 0.305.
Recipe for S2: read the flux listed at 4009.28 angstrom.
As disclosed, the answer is 9.607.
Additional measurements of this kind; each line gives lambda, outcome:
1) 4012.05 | 9.635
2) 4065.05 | 8.498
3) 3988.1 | 9.296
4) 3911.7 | 8.005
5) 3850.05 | 6.294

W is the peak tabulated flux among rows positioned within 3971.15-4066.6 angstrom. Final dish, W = 10.74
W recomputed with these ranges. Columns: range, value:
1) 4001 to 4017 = 10.18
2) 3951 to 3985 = 8.711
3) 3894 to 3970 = 8.302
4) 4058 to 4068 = 9.494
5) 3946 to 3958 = 8.062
